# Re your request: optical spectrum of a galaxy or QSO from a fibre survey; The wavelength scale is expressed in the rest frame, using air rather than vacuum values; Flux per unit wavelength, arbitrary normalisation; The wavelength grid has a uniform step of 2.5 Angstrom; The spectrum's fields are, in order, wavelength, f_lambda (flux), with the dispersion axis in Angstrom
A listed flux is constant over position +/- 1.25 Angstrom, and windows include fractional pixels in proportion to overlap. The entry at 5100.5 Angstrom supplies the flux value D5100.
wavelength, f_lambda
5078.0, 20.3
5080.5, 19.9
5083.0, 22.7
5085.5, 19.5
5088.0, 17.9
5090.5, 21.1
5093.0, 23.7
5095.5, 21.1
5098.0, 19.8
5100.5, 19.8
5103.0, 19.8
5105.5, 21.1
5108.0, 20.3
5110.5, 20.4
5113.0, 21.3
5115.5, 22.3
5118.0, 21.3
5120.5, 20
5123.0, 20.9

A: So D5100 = 19.8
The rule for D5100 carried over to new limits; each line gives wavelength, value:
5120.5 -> 20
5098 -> 19.8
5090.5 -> 21.1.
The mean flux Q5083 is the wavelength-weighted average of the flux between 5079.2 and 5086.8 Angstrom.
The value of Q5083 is 20.7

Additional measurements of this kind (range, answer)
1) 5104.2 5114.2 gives 20.8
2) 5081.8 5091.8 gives 20.3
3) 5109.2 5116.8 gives 21.3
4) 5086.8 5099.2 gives 20.7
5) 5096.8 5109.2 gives 20.2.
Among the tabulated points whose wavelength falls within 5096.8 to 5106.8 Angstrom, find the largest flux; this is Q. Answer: 21.1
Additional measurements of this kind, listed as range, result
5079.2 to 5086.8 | 22.7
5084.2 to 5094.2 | 23.7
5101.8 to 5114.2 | 21.3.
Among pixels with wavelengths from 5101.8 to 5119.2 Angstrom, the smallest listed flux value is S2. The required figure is 19.8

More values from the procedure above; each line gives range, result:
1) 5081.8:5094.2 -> 17.9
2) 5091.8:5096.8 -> 21.1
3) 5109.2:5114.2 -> 20.4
